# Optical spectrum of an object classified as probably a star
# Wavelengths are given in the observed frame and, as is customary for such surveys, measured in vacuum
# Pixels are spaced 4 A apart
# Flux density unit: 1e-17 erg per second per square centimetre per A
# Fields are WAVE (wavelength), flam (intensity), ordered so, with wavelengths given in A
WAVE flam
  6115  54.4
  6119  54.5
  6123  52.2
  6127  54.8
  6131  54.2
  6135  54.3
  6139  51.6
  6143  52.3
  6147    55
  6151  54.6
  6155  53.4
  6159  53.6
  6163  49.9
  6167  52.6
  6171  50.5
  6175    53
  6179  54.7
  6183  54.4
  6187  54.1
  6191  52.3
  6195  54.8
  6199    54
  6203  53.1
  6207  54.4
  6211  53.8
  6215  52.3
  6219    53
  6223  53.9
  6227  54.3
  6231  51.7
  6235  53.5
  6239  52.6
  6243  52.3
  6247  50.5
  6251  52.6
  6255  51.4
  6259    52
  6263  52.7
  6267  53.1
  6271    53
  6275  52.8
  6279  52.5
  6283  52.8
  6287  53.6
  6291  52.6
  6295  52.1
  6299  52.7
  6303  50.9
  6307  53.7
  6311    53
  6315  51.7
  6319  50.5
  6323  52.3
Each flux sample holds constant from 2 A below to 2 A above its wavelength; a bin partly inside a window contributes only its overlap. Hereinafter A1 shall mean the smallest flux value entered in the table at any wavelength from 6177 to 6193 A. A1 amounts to 52.3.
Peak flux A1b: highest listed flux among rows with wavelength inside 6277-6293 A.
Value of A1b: 53.6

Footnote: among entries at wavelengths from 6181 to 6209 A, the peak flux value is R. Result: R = 54.8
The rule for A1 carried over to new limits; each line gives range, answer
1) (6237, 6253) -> 50.5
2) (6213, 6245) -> 51.7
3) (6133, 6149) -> 51.6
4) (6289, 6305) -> 50.9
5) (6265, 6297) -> 52.1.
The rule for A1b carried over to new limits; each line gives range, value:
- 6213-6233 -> 54.3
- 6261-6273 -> 53.1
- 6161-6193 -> 54.7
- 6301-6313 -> 53.7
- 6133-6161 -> 55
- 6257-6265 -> 52.7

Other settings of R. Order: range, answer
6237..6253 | 52.6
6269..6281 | 53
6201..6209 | 54.4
